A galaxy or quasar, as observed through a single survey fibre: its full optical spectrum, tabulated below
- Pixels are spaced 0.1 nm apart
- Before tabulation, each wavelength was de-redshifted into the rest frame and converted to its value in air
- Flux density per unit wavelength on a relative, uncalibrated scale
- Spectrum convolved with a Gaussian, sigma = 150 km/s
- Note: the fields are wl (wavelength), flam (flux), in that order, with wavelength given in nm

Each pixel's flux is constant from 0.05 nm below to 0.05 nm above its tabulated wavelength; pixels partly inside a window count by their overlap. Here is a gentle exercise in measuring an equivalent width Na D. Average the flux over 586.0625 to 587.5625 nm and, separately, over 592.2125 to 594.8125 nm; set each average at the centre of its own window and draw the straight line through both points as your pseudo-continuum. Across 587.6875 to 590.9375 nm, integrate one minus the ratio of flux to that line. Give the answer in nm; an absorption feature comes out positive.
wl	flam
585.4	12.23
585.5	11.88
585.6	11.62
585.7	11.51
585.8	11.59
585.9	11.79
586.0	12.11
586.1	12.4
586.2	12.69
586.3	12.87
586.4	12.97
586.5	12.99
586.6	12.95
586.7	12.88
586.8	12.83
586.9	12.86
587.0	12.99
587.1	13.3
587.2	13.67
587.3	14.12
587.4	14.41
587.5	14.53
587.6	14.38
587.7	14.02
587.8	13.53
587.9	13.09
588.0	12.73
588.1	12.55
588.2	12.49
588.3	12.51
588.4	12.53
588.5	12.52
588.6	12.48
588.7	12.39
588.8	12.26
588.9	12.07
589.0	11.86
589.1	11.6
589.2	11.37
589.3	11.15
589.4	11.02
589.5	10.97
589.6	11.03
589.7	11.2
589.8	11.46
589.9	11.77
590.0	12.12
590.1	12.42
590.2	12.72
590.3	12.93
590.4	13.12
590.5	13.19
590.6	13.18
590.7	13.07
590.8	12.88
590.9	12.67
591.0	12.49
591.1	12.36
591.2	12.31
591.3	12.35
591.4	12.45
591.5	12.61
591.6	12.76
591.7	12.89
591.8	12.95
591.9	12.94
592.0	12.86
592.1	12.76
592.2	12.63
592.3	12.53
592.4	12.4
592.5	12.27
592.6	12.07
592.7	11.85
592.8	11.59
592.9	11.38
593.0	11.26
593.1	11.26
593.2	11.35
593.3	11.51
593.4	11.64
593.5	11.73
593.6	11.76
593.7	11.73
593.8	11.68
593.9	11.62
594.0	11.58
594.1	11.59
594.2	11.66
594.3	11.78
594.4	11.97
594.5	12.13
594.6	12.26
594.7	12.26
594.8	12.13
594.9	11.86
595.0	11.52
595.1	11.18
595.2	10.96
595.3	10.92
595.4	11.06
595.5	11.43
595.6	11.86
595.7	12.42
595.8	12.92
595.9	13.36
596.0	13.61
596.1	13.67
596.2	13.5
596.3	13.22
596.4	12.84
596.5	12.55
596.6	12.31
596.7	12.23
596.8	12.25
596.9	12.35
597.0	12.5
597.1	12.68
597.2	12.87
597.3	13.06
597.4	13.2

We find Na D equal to 0.10 nm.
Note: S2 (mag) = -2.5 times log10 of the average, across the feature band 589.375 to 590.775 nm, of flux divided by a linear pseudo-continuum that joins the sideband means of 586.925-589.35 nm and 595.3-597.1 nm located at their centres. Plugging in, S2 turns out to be 0.05 mag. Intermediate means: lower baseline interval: 12.9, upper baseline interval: 12.5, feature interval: 12.2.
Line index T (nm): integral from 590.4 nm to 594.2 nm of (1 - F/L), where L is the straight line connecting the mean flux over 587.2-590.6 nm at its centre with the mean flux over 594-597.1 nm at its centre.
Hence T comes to 0.043 nm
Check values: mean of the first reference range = 12.5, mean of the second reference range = 12.2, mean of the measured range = 12.2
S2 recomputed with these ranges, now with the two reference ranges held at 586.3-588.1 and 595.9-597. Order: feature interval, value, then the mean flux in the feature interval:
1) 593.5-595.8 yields 0.109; 11.7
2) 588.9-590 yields 0.163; 11.4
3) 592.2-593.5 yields 0.111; 11.8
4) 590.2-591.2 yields 0.029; 12.8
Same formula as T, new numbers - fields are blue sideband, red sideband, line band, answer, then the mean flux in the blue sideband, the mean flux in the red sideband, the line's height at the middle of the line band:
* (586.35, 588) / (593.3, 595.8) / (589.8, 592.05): -0.016 nm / 13.4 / 11.7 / 12.6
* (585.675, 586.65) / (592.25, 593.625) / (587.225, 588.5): -0.118 nm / 12.4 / 11.8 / 12.2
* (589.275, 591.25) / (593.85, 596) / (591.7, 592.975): -0.030 nm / 12.2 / 11.9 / 12.1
